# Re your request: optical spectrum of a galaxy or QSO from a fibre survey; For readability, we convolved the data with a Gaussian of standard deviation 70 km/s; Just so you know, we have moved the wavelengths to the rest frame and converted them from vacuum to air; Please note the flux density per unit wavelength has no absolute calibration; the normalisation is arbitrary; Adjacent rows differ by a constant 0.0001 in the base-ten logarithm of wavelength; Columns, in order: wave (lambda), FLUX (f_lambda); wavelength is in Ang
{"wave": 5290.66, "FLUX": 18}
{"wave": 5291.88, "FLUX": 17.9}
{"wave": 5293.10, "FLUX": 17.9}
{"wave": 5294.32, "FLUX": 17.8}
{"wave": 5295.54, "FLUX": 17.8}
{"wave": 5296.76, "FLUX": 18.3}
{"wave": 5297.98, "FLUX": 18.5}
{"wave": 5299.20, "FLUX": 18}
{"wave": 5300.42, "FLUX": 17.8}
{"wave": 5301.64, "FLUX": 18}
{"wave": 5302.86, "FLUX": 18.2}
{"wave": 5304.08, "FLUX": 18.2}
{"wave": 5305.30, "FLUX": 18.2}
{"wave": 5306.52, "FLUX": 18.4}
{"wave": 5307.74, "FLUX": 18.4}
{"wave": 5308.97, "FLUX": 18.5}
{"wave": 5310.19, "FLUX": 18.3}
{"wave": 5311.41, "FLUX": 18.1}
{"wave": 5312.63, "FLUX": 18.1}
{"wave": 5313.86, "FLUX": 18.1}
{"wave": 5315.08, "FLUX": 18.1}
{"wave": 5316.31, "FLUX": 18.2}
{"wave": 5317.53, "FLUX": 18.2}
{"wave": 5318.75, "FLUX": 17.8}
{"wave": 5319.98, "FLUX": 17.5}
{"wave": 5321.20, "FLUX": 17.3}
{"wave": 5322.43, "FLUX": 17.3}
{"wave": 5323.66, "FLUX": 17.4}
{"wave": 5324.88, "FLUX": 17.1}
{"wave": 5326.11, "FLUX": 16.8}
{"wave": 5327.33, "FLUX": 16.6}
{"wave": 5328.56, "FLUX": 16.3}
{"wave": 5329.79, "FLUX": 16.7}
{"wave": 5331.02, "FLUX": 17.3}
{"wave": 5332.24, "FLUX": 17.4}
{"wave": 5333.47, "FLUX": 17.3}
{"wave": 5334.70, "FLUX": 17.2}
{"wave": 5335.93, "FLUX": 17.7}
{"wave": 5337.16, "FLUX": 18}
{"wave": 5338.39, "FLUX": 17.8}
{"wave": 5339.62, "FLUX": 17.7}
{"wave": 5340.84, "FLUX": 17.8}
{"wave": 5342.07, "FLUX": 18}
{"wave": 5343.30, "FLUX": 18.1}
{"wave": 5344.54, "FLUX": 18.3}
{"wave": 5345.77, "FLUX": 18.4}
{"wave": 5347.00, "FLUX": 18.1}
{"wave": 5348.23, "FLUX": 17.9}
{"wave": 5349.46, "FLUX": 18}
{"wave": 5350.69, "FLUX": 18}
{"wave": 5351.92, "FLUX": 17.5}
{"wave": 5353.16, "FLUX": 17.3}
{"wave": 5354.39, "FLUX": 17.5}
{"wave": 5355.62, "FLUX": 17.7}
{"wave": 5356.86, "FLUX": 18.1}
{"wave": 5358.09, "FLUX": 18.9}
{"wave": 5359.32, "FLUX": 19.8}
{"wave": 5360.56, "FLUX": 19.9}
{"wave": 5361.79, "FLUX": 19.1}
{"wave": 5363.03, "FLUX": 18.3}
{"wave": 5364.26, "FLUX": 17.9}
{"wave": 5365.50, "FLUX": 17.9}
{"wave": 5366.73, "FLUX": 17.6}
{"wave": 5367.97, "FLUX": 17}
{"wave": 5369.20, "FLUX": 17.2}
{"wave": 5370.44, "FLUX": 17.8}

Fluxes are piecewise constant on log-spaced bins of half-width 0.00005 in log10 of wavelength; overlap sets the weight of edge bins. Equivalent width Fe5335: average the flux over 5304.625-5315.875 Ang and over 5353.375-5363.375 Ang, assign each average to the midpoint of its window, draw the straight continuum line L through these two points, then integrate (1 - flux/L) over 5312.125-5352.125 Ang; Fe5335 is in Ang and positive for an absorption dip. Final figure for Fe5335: 1.7 Ang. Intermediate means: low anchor 18.2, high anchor 18.6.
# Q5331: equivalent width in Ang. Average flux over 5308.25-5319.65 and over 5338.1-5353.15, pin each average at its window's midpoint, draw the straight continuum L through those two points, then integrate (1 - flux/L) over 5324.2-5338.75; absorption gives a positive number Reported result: 0.7 Ang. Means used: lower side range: 18.1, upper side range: 17.9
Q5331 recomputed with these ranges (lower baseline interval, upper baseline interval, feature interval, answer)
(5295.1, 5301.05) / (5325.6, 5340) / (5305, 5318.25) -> -0.4 Ang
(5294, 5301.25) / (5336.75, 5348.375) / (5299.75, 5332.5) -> 0.6 Ang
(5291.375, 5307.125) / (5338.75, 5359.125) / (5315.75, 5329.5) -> 0.6 Ang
